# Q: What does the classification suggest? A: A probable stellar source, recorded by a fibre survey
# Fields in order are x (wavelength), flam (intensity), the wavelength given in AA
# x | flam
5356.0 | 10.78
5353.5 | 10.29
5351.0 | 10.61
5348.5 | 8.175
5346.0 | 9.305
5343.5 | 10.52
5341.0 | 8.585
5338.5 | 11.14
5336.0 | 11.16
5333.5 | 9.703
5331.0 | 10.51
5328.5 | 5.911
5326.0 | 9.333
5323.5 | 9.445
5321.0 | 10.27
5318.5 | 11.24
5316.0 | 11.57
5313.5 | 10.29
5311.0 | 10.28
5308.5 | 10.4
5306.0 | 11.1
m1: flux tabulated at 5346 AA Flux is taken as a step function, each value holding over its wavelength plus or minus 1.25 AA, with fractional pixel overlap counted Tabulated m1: 9.305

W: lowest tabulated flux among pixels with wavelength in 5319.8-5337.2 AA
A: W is 5.911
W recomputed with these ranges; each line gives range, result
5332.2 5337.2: 9.703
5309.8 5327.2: 9.333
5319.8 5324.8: 9.445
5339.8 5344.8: 8.585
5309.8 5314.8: 10.28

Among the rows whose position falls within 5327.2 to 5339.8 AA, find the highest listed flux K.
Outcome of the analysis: 11.16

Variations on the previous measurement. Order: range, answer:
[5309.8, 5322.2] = 11.57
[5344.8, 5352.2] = 10.61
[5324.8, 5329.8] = 9.333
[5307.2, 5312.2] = 10.4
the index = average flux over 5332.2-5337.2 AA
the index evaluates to 10.4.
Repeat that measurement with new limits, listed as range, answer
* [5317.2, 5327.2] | 10.1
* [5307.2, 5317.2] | 10.6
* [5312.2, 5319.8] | 11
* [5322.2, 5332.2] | 8.8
